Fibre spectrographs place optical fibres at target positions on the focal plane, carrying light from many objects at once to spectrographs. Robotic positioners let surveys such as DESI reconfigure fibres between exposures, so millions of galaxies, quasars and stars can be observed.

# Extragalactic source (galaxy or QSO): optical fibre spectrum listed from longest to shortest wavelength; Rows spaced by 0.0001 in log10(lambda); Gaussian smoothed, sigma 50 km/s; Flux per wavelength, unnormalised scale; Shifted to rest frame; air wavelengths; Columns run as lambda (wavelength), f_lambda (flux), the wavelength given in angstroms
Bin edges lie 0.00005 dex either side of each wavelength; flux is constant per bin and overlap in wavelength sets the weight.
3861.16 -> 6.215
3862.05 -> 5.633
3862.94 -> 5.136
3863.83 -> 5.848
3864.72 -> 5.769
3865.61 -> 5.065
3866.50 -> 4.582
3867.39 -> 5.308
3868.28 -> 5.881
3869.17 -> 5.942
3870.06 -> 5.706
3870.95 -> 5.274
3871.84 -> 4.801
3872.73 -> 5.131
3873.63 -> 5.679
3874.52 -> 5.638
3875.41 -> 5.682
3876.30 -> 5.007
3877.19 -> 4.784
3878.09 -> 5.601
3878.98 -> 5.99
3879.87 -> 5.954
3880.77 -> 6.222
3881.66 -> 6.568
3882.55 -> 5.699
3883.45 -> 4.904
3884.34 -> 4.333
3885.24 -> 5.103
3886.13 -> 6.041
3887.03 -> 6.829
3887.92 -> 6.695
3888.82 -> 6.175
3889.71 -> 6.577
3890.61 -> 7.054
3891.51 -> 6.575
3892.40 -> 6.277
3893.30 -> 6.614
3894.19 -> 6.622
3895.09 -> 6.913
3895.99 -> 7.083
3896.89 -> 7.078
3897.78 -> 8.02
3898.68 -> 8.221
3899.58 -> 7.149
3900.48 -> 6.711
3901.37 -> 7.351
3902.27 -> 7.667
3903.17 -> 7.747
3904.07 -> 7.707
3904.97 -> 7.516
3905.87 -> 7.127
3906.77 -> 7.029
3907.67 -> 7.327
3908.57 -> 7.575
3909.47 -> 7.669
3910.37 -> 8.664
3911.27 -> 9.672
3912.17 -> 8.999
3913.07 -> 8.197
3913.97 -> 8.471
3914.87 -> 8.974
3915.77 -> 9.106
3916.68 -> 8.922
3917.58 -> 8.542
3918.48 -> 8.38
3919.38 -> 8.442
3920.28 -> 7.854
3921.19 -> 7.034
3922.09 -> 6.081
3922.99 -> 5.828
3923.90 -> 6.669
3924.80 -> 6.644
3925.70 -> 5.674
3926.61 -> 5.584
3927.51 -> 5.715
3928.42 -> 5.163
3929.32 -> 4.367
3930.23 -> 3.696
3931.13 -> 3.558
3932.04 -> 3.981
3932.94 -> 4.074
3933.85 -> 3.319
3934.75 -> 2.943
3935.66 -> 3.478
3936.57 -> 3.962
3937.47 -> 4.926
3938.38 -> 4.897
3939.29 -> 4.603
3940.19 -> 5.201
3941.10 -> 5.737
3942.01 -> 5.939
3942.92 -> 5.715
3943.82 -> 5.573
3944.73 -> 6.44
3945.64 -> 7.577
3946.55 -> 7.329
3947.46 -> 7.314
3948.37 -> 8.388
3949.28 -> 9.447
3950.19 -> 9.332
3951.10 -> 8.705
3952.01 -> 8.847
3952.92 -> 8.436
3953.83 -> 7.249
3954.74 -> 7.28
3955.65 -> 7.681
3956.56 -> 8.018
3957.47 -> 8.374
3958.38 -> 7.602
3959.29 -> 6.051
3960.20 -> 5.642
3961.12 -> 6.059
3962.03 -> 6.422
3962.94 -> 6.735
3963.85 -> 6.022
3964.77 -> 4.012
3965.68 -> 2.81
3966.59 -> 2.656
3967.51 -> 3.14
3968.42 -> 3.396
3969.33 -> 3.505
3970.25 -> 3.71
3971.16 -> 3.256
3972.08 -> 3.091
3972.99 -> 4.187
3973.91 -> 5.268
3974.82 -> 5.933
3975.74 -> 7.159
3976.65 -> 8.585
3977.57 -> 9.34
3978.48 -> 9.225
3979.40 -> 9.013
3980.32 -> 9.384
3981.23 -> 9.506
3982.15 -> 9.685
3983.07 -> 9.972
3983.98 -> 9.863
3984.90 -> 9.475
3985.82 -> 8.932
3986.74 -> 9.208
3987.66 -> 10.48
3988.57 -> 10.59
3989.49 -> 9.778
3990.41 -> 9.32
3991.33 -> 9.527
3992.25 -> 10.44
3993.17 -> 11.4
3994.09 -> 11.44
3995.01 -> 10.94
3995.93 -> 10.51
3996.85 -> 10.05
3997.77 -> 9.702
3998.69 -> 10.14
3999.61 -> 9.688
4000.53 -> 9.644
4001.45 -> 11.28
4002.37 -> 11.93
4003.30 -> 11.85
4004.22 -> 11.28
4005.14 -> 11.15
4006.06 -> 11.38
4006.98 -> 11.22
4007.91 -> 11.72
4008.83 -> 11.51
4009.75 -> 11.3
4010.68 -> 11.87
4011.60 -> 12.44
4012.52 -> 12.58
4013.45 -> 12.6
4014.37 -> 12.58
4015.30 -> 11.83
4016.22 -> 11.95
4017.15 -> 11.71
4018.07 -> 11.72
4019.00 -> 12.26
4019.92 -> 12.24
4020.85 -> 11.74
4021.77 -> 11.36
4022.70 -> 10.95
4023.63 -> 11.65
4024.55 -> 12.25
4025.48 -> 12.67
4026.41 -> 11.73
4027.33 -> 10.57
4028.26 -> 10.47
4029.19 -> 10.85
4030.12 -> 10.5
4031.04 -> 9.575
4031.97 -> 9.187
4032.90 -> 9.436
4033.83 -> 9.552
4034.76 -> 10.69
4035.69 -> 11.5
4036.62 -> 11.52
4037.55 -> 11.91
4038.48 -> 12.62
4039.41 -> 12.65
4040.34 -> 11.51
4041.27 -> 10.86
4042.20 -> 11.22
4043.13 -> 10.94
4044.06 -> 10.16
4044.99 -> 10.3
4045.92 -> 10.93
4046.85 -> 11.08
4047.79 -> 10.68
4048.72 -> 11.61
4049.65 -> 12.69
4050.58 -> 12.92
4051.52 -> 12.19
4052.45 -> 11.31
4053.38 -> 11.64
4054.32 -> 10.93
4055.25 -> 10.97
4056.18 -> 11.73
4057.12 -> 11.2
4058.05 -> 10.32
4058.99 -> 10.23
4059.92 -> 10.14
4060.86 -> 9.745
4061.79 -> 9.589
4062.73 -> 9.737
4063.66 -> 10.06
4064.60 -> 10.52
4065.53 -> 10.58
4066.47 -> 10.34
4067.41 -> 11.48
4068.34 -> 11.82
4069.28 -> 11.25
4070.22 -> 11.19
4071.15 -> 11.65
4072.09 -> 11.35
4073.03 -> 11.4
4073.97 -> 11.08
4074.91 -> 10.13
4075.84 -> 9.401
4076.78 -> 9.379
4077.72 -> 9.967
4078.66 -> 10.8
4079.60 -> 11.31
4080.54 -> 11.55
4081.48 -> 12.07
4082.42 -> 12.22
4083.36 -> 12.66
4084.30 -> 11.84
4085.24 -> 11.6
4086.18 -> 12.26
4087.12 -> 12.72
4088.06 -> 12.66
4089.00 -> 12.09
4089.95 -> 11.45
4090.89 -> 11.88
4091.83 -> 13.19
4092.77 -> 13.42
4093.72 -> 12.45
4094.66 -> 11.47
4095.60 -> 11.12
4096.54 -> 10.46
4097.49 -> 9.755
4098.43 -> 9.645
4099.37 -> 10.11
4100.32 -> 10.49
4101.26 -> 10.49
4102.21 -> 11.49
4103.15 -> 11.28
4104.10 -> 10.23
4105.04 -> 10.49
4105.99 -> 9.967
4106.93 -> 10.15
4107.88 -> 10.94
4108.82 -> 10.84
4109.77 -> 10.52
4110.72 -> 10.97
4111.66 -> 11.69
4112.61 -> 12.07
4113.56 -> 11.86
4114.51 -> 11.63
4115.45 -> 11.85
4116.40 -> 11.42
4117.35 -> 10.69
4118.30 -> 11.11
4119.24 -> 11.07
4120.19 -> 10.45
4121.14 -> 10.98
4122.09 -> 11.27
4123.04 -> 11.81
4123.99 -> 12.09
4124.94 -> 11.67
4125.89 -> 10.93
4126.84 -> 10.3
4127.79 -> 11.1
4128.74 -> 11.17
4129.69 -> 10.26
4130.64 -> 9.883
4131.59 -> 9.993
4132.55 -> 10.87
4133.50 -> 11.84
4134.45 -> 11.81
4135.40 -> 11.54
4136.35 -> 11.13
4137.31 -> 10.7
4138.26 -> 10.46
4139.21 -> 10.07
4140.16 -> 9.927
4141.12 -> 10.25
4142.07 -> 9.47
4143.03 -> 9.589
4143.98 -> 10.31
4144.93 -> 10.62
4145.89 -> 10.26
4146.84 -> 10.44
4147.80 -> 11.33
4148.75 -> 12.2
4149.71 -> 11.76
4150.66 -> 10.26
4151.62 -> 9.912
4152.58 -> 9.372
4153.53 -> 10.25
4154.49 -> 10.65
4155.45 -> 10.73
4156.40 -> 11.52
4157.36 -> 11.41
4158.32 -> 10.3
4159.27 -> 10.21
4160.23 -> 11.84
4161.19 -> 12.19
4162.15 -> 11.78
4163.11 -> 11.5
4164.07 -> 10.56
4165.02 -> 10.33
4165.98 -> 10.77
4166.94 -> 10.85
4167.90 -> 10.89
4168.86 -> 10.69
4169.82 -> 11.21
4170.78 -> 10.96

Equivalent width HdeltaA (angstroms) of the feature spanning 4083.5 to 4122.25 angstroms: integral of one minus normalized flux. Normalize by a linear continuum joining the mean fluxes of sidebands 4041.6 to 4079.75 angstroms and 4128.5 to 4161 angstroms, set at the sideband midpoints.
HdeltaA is -1.84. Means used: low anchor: 10.9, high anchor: 10.7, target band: 11.3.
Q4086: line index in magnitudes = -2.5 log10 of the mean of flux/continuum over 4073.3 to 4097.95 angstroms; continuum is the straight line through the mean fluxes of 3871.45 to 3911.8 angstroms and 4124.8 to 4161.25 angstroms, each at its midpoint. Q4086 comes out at -0.18 mag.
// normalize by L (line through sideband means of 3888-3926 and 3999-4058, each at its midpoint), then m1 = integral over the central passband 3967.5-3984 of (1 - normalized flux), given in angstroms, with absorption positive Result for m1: 5.1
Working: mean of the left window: 7.48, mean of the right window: 11.4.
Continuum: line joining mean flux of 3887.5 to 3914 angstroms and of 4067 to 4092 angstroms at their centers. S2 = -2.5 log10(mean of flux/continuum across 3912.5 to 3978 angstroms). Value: 0.33 mag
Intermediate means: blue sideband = 7.4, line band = 6.14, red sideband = 11.5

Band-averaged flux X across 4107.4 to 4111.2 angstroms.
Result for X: 10.8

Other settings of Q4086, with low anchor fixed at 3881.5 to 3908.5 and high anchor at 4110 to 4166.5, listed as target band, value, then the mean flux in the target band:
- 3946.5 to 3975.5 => 0.27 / 6.11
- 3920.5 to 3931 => 0.27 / 5.66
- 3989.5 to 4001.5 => -0.21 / 10.3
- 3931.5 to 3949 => 0.37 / 5.37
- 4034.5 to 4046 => -0.22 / 11.3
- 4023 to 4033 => -0.20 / 10.9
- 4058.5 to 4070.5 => -0.09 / 10.5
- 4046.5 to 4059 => -0.21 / 11.4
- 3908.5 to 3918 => -0.22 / 8.66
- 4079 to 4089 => -0.21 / 12.1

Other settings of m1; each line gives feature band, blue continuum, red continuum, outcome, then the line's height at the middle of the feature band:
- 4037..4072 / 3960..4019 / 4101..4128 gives -3.6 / 10.1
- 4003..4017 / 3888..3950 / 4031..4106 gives -3.7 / 9.37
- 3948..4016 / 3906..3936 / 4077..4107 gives -2.6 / 8.3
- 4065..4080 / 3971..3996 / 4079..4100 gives 0.6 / 11.2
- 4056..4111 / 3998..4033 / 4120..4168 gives 0.2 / 11.1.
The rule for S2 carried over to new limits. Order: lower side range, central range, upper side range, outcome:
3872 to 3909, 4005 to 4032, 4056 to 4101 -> -0.200 mag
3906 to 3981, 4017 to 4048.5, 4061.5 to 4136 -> -0.218 mag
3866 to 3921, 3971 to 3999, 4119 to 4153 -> -0.078 mag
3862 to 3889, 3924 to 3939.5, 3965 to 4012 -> 0.496 mag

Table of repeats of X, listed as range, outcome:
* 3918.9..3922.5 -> 7.38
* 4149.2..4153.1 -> 10.3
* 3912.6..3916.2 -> 8.7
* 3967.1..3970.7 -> 3.44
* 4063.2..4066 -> 10.4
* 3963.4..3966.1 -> 4.29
